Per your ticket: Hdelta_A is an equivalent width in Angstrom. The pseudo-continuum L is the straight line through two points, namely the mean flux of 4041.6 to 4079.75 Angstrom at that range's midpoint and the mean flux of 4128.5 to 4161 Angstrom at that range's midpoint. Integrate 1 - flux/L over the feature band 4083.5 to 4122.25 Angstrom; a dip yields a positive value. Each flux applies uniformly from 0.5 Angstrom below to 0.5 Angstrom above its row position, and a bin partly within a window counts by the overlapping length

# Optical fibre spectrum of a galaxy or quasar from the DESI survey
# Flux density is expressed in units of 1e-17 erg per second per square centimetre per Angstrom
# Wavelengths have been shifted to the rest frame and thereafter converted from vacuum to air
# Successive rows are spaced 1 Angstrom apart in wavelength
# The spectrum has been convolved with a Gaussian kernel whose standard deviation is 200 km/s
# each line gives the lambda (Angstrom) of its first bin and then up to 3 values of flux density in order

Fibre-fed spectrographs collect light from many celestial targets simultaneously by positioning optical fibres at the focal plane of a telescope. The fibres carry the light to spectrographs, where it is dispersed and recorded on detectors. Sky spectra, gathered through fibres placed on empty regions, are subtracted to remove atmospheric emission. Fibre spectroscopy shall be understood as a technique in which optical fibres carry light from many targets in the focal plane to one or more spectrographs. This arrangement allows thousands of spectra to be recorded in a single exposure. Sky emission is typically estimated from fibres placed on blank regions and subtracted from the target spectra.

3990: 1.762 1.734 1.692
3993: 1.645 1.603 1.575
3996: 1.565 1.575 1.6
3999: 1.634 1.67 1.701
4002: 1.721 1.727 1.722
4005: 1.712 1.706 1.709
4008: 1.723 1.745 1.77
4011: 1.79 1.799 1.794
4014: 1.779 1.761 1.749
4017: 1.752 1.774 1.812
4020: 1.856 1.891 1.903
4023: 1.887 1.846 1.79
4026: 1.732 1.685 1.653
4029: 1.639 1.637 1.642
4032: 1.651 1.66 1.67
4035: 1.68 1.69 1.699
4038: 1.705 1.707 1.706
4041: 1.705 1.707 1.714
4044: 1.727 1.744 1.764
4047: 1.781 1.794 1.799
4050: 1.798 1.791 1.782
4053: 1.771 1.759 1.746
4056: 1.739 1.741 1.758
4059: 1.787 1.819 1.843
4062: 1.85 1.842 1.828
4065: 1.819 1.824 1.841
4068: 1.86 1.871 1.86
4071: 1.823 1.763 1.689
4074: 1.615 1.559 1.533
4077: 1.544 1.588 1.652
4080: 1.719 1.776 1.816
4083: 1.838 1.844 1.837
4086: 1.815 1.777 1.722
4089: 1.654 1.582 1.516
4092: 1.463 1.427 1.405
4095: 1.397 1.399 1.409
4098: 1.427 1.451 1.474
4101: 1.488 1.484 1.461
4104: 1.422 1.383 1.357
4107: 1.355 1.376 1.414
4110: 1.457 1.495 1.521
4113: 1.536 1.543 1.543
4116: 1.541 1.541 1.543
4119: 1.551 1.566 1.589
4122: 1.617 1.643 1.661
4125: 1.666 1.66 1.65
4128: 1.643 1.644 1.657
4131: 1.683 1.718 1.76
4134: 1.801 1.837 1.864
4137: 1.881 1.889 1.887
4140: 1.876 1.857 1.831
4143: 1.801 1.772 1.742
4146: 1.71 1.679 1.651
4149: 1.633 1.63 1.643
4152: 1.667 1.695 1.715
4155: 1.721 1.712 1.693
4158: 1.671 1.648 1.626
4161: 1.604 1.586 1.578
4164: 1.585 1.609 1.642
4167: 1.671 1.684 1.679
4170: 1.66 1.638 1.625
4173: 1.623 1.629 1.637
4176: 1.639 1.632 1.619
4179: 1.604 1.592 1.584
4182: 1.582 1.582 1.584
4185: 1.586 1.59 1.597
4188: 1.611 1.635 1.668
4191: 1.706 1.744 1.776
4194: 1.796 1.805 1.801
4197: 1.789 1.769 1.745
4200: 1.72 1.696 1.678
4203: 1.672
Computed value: 5.0 Angstrom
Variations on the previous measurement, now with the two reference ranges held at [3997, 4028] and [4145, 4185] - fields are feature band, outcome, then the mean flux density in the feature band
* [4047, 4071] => -1.2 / 1.81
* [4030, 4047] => 0.3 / 1.7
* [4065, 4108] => 2.2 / 1.61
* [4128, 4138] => -0.6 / 1.76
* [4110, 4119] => 0.8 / 1.53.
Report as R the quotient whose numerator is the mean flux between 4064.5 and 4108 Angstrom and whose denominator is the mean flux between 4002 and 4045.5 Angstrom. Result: 0.9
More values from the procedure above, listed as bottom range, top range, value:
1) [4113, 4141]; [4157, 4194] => 0.97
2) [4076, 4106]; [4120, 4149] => 1.10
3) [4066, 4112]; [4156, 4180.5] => 1.03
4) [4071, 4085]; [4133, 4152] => 1.04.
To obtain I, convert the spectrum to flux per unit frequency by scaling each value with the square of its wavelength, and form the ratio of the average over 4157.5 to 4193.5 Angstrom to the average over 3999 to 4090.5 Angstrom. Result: 0.99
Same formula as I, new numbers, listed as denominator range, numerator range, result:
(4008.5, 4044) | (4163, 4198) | 1.02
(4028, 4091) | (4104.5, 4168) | 0.98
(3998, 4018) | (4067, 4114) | 0.95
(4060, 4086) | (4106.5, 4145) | 0.96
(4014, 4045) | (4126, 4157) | 1.06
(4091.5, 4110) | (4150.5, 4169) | 1.20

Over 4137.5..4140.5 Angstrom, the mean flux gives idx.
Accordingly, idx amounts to 1.88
